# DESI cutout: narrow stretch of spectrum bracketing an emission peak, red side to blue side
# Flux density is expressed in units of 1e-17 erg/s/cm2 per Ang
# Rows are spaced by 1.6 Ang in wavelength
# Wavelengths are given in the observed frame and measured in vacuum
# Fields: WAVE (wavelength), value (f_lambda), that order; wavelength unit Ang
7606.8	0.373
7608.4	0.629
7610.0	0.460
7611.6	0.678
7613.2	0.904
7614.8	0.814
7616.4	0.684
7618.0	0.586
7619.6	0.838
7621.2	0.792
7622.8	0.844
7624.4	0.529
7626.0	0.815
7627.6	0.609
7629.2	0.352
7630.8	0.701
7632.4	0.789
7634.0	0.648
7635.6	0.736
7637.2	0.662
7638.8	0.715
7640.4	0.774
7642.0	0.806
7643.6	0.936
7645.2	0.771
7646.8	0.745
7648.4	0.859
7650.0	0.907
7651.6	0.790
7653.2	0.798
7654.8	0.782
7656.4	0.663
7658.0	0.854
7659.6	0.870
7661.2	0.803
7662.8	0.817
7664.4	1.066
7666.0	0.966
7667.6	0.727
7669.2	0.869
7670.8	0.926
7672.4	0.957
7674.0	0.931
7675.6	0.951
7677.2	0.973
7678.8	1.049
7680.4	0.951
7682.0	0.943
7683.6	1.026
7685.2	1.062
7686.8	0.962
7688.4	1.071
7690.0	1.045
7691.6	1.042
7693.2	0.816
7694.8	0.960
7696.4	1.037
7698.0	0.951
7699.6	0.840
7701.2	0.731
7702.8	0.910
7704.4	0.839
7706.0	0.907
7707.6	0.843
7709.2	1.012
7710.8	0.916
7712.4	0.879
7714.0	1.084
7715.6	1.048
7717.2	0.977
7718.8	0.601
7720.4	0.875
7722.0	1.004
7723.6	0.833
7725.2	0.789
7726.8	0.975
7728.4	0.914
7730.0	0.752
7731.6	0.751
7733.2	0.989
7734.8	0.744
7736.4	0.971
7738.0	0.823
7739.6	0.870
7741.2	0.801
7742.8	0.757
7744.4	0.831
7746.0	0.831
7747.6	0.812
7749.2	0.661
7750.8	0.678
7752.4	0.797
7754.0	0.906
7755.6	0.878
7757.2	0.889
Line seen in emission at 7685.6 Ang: Mg II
